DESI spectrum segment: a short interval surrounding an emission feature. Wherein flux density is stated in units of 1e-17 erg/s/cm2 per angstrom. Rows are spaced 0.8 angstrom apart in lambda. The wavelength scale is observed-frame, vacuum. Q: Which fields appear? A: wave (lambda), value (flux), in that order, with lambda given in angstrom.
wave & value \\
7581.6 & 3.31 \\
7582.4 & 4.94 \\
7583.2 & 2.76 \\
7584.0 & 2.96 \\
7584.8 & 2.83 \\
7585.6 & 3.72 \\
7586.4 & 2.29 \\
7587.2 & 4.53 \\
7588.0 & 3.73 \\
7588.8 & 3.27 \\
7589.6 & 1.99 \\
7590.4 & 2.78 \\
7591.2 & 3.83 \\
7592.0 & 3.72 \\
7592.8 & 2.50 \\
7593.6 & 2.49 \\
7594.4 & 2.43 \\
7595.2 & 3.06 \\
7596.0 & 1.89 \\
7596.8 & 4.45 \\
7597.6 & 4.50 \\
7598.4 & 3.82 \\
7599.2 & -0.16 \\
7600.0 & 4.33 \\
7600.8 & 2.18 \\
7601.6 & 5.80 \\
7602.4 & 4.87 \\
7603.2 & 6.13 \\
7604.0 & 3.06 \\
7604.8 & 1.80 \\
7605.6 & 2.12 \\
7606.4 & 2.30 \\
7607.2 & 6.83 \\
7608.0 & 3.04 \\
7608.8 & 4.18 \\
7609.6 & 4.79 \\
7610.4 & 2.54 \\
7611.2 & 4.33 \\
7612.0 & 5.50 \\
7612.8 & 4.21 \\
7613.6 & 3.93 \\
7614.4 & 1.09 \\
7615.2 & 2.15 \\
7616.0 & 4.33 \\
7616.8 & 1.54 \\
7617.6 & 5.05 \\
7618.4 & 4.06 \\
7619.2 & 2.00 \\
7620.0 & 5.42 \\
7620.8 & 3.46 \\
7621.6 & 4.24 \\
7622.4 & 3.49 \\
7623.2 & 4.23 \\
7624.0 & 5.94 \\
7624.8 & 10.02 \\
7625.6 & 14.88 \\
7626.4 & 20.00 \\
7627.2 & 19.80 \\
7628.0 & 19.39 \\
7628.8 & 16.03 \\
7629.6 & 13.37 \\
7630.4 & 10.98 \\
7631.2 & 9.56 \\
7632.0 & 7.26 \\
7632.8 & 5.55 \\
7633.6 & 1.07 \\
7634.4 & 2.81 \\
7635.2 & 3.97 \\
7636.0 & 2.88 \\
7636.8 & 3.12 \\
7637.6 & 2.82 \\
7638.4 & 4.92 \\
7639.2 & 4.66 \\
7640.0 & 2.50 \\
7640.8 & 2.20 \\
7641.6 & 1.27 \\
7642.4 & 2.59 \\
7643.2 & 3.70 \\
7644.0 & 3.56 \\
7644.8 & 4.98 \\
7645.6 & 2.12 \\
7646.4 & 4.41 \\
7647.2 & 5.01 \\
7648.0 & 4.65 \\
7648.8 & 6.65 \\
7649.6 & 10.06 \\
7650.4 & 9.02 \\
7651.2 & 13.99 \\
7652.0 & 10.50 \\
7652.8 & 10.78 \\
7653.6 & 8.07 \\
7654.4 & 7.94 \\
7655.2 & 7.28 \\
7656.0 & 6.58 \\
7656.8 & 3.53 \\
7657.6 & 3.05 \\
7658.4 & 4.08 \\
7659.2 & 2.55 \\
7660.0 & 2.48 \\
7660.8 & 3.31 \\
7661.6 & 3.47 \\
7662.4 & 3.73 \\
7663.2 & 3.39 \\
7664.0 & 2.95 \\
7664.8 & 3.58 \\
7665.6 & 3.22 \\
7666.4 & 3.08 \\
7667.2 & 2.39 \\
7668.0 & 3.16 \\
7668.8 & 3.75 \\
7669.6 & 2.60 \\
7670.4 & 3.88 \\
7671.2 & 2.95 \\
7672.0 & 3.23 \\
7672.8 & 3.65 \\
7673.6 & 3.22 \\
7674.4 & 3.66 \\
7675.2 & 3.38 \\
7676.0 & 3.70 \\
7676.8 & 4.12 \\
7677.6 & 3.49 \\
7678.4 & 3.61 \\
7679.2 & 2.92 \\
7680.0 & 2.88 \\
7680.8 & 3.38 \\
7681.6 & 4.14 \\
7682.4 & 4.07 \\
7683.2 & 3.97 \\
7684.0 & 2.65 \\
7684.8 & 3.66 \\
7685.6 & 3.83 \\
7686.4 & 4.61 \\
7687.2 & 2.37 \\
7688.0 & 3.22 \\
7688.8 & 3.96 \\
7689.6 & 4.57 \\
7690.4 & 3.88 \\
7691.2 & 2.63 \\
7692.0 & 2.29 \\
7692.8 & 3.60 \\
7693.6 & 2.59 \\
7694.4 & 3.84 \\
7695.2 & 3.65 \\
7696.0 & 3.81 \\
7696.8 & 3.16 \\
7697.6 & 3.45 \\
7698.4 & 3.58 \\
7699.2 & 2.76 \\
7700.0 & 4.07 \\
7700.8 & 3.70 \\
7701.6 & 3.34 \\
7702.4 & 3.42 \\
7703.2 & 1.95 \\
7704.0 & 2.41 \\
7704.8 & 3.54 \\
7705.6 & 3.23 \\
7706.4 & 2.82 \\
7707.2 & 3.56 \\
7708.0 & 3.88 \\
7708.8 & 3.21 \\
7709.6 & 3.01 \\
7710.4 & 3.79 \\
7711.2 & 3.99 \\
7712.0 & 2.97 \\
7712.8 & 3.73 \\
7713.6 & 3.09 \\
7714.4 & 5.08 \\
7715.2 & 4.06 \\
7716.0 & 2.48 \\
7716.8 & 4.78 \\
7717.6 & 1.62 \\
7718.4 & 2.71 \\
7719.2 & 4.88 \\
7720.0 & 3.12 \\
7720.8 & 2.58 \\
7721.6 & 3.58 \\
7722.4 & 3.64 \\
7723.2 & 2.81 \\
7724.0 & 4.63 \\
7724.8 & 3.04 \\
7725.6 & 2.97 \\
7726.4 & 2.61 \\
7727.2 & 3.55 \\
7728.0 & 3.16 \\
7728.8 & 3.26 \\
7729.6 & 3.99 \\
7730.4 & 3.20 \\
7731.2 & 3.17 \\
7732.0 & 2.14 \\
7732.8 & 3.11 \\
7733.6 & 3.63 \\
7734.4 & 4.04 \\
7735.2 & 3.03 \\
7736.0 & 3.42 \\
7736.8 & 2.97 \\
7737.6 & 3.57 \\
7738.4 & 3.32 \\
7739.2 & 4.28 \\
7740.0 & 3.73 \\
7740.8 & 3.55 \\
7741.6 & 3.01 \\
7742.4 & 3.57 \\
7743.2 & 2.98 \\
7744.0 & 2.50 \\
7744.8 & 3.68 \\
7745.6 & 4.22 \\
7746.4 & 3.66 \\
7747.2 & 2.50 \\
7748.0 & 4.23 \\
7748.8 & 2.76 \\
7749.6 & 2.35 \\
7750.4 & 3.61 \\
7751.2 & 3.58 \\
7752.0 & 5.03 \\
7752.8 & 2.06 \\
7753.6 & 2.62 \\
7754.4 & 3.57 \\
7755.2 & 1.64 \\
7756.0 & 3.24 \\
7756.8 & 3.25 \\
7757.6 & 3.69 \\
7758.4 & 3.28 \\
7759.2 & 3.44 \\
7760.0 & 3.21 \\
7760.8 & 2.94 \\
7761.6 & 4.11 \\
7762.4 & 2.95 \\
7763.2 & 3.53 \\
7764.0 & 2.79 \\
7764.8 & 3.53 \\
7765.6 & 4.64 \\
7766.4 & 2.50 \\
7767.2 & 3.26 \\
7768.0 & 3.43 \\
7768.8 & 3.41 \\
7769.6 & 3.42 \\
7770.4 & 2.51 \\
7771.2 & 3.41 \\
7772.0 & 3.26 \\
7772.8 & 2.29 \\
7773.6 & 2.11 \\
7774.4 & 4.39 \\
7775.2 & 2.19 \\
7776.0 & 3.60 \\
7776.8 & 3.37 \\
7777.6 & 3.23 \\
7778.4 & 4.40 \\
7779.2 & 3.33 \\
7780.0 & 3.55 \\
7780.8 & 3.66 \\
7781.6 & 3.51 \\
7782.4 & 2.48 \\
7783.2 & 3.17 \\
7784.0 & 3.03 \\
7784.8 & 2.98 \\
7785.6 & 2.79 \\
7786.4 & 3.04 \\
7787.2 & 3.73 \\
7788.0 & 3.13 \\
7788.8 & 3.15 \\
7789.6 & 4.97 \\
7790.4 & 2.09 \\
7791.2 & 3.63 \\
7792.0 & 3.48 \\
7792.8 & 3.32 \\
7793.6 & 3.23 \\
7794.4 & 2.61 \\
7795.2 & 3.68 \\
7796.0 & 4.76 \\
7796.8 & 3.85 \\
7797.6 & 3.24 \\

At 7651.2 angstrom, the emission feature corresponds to [N II] 6583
